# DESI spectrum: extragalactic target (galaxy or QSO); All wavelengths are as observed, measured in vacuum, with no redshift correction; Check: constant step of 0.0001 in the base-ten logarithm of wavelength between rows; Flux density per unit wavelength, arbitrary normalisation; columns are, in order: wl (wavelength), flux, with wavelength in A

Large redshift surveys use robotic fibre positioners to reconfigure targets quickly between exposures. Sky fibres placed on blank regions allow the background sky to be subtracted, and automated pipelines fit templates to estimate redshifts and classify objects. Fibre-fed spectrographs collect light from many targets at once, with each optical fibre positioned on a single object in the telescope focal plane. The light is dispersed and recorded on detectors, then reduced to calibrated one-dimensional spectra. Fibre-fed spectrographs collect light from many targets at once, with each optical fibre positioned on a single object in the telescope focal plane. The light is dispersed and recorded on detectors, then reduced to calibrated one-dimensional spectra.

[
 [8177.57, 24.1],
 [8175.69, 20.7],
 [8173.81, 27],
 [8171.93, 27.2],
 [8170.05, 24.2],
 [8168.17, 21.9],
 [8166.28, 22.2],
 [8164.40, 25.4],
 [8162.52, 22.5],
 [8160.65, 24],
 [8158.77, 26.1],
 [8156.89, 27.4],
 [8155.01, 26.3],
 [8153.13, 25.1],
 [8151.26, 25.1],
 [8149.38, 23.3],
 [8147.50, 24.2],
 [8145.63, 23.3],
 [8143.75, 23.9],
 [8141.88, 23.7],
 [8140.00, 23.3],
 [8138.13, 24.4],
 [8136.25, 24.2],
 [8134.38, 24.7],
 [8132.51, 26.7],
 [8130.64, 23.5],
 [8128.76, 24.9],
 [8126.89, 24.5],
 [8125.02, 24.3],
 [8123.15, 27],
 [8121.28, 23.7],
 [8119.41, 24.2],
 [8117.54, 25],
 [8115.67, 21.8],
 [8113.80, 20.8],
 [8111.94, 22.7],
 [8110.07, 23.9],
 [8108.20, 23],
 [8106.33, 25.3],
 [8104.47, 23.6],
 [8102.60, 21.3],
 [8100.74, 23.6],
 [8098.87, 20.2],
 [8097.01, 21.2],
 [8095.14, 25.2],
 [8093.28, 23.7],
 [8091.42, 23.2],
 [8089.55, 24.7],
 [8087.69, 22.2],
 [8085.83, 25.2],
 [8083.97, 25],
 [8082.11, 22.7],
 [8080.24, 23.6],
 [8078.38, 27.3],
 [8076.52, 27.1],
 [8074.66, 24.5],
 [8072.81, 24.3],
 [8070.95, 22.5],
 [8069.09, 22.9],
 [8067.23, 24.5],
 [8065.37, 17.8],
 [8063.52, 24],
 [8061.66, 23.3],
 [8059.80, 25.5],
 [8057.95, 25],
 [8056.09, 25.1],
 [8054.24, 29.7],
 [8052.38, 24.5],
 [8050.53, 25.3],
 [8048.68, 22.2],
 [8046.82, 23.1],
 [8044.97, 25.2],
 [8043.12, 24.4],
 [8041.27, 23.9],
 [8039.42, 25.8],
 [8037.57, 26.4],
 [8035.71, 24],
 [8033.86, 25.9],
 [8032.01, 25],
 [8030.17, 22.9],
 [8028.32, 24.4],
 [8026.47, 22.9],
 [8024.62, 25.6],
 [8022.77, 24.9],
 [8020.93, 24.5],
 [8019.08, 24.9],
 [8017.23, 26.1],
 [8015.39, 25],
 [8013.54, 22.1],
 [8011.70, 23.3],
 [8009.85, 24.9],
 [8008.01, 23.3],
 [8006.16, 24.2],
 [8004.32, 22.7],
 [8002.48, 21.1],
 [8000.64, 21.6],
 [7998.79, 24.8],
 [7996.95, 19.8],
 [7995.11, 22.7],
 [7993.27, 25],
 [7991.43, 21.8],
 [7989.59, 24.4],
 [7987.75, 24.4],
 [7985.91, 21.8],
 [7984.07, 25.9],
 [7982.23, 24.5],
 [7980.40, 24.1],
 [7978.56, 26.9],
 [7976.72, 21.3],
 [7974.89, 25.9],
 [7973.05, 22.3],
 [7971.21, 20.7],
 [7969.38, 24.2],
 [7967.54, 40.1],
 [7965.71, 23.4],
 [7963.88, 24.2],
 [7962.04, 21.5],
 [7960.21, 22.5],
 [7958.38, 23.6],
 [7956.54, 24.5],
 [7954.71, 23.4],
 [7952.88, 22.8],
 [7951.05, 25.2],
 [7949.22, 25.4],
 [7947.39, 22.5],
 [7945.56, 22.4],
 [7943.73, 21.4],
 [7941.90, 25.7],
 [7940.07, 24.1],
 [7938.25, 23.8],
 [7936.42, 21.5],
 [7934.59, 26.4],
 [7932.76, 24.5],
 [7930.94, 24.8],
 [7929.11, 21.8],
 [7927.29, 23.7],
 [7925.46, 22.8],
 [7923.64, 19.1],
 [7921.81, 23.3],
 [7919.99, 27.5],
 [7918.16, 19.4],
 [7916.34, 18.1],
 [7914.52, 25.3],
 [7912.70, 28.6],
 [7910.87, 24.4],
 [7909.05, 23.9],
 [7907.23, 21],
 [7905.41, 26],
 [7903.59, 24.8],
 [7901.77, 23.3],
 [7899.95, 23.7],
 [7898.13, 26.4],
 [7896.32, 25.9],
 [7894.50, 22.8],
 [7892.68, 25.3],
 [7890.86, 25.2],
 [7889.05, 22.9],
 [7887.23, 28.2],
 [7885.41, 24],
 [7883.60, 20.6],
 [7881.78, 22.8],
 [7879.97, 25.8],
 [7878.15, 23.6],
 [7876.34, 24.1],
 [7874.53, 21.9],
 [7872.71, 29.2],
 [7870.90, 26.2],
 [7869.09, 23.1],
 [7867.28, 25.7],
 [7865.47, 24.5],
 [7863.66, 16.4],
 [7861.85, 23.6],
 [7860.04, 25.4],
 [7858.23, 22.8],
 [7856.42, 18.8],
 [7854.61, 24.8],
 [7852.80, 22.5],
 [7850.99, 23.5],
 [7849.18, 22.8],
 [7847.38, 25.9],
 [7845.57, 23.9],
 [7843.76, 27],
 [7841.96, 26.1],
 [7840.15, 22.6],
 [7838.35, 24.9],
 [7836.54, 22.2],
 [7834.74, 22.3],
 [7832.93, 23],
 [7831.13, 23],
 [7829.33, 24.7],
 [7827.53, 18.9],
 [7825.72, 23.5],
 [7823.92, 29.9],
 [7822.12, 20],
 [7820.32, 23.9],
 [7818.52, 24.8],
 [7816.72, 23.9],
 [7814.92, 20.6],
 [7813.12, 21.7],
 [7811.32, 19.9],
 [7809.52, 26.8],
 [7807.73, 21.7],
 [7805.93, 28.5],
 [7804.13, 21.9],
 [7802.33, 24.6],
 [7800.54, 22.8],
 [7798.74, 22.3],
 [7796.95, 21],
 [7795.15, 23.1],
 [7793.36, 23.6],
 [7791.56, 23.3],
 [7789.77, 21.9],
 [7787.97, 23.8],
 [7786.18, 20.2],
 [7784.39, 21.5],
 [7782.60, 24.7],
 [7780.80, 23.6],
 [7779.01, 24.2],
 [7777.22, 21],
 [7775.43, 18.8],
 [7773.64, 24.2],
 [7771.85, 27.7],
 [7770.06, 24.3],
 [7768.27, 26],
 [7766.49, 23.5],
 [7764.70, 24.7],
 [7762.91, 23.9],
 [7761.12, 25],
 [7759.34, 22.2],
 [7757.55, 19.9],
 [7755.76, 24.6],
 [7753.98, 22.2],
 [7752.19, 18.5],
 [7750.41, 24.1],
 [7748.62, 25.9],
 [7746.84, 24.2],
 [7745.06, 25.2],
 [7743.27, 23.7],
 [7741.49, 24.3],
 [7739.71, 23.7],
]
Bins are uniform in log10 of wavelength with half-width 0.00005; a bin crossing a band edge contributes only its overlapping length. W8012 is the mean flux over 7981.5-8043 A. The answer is 24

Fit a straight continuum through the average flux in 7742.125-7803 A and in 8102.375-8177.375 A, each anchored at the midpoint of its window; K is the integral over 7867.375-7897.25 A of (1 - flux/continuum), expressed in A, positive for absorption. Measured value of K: -1.3 A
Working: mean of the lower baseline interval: 23.2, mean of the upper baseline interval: 24.2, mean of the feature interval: 24.5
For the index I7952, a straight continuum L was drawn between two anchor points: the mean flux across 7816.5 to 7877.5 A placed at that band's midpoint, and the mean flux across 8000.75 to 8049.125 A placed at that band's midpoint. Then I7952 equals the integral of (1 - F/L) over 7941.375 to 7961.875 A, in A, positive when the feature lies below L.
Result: 0.4 A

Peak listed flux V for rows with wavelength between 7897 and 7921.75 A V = 28.6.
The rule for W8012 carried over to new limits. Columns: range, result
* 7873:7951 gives 23.8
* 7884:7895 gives 24.6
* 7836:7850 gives 24.5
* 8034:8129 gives 24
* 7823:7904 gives 24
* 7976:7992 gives 24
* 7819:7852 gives 23.8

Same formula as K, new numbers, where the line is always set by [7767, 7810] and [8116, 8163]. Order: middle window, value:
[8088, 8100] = 0.71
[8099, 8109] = 0.56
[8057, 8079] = 0.30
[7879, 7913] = -0.98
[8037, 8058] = -0.65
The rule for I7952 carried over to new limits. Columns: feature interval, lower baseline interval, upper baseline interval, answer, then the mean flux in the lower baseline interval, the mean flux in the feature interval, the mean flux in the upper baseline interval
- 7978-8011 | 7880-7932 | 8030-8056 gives 1.4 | 23.8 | 23.5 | 25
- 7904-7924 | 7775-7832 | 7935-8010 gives 0.0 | 23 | 23.5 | 23.8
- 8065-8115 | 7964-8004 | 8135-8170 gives 1.5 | 24.1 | 23.5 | 24.2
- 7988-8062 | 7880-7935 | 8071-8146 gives -0.9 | 23.9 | 24.2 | 23.9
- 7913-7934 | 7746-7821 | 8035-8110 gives 0.6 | 23.2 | 23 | 24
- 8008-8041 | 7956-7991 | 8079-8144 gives -0.5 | 24.5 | 24.6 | 23.8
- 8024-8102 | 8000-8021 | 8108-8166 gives -0.8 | 23.6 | 24.2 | 24.3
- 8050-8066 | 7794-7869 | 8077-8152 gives -0.5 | 23.3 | 24.6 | 23.9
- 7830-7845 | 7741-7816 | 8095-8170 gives -0.4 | 23.2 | 23.9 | 23.9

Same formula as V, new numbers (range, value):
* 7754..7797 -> 27.7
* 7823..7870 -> 29.9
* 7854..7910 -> 29.2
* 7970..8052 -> 26.9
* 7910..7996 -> 40.1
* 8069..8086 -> 27.3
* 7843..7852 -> 27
